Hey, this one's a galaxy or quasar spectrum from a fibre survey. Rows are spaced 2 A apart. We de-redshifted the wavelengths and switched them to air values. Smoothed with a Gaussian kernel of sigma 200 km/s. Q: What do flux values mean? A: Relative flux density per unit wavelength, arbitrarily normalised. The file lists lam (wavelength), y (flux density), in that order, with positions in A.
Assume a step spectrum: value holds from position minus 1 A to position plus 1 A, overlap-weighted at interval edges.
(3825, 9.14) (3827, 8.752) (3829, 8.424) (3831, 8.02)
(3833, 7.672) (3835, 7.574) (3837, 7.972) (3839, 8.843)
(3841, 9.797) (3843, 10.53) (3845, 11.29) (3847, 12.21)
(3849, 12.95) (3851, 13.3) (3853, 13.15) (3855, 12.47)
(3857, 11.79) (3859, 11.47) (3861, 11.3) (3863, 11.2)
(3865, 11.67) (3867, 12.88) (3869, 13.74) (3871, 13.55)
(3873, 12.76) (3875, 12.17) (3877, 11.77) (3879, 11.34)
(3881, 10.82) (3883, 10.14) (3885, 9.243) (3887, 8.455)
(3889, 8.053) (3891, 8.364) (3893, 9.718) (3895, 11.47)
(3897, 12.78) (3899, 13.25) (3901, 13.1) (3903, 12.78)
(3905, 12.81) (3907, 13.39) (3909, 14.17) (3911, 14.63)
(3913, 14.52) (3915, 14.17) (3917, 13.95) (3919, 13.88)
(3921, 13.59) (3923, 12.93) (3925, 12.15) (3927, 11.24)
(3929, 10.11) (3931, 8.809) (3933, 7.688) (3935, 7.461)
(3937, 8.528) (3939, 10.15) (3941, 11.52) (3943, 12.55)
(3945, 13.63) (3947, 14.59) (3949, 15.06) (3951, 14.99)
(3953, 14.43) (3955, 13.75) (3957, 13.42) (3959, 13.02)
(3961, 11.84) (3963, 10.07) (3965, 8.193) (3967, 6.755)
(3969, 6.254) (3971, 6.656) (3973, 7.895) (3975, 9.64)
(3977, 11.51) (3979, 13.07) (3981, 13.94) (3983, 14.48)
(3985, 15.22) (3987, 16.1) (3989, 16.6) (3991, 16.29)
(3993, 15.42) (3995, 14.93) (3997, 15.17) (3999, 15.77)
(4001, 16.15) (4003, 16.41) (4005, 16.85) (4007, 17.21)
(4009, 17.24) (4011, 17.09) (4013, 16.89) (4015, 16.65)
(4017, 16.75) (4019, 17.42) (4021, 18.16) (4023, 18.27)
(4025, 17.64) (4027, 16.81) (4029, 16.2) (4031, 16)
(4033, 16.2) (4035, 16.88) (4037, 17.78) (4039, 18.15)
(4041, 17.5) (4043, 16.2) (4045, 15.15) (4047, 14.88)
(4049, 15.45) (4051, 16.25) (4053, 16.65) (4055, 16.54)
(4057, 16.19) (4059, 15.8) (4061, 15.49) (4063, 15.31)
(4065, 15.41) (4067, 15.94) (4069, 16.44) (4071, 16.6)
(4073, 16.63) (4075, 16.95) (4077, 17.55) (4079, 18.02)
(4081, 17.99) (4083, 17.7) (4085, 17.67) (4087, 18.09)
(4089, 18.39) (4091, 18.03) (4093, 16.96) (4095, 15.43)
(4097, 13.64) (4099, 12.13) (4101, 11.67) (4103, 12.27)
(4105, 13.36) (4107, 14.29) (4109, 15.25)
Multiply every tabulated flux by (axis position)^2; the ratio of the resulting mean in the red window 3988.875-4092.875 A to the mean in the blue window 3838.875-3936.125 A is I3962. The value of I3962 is 1.54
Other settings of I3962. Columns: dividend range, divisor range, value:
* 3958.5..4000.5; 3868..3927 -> 1.06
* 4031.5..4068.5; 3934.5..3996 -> 1.38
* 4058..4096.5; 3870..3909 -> 1.62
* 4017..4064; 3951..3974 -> 1.65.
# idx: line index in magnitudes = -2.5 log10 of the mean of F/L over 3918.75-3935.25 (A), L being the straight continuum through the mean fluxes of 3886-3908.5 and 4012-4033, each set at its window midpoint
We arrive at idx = 0.16 mag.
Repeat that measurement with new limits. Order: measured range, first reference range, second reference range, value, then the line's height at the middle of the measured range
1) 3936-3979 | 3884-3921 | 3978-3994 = 0.247 mag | 14.1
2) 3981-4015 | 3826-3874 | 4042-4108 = -0.132 mag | 14.2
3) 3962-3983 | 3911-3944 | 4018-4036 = 0.413 mag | 14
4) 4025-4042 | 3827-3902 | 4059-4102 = -0.127 mag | 15.1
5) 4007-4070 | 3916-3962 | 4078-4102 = -0.119 mag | 14.9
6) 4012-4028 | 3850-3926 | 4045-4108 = -0.171 mag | 14.8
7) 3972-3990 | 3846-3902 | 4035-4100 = 0.092 mag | 14.3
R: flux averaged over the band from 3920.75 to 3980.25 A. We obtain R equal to 11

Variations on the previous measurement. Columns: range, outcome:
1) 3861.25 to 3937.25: 11.7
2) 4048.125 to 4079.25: 16.3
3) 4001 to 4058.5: 16.7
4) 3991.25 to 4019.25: 16.4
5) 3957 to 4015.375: 13.5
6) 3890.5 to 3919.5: 12.9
